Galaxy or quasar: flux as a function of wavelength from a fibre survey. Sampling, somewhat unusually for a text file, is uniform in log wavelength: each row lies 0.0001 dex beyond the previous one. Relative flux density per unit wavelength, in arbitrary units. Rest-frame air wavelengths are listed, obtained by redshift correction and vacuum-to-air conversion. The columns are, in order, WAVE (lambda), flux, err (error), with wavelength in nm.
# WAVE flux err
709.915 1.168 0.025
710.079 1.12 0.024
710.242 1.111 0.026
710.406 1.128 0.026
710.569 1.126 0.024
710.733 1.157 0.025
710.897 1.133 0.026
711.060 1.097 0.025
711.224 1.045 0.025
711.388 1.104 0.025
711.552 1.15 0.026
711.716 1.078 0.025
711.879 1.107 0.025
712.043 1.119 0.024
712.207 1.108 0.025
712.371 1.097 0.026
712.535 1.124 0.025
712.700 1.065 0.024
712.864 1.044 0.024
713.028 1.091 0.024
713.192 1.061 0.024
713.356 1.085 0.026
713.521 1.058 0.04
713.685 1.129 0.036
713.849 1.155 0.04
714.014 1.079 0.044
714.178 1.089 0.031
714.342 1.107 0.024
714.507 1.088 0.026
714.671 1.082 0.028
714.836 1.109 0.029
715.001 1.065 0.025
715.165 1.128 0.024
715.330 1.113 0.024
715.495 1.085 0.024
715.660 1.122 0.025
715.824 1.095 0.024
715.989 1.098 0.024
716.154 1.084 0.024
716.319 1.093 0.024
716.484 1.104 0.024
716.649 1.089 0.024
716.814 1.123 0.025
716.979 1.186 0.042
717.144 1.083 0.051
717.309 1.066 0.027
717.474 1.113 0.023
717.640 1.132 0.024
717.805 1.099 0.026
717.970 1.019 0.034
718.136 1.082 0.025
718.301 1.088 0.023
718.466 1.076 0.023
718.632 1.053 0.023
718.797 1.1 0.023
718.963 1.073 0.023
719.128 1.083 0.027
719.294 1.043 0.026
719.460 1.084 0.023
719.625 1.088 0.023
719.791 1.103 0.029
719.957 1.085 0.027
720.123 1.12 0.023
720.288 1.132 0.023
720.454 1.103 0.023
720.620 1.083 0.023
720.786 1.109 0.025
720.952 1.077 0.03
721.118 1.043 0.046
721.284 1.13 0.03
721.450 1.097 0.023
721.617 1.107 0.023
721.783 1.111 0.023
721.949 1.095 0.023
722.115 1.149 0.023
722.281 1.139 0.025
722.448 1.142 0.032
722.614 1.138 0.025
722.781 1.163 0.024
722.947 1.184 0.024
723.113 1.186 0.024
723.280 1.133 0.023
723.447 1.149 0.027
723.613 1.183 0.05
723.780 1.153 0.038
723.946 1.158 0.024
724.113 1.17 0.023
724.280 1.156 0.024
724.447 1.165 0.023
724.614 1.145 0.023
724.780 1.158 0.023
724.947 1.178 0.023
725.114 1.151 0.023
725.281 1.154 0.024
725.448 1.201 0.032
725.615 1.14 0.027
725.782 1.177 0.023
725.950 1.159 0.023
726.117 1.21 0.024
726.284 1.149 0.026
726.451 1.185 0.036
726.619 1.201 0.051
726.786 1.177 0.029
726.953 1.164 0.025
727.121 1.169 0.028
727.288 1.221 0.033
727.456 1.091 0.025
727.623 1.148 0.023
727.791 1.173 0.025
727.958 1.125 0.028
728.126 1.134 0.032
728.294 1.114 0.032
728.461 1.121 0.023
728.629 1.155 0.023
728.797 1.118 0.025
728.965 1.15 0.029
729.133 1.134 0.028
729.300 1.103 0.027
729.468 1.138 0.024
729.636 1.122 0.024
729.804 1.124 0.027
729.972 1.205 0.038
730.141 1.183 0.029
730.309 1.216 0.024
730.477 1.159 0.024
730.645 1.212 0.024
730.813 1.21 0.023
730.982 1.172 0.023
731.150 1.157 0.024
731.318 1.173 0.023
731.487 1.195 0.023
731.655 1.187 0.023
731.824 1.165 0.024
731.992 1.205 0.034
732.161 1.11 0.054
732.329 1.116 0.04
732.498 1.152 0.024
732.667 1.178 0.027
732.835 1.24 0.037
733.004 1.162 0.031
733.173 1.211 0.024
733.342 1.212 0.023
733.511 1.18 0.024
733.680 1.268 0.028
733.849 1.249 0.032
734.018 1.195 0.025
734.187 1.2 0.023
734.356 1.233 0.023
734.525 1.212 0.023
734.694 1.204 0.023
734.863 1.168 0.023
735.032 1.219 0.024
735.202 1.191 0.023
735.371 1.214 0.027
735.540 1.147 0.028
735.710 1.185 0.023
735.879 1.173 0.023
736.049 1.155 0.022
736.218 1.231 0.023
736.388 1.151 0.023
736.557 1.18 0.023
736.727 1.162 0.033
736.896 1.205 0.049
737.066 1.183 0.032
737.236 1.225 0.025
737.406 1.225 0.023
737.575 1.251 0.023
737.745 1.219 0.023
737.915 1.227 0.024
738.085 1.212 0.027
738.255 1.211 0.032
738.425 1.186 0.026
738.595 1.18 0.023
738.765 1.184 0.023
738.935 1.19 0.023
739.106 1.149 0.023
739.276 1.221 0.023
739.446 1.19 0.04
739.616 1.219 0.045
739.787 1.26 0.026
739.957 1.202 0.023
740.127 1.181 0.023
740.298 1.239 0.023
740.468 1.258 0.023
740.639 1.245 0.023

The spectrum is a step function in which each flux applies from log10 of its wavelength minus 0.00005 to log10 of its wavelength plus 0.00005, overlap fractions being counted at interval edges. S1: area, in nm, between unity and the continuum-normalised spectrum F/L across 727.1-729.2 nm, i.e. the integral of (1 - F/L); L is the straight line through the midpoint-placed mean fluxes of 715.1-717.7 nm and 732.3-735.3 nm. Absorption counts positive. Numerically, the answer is 0.05 nm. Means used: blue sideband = 1.11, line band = 1.14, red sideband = 1.2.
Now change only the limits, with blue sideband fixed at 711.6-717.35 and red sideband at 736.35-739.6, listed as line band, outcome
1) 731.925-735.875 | -0.04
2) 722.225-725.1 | -0.05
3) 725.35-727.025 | -0.04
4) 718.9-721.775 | 0.08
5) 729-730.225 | 0.02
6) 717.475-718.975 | 0.04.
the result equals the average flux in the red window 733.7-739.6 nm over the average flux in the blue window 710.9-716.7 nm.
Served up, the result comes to 1.1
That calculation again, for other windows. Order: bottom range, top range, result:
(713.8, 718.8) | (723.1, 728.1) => 1.06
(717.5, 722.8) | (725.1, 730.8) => 1.06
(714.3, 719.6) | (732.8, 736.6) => 1.10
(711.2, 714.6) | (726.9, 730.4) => 1.05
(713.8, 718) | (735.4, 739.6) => 1.08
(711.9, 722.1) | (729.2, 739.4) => 1.09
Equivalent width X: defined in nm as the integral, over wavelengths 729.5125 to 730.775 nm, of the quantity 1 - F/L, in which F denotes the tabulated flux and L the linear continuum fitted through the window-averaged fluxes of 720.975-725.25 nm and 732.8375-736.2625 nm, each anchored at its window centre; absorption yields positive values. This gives 0.00 nm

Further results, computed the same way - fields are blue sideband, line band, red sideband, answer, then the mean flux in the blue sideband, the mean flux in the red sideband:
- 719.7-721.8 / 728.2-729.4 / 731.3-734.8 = 0.03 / 1.1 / 1.19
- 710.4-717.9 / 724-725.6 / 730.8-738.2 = -0.02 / 1.1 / 1.19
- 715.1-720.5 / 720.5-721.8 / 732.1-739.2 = 0.02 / 1.1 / 1.19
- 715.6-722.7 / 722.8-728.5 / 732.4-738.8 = -0.12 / 1.1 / 1.2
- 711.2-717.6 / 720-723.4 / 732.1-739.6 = 0.03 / 1.1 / 1.2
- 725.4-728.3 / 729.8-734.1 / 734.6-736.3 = -0.03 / 1.16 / 1.19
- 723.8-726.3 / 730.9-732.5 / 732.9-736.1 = 0.03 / 1.16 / 1.2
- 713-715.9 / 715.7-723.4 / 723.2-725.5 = 0.17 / 1.1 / 1.16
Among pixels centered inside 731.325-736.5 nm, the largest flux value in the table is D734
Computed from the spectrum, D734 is 1.268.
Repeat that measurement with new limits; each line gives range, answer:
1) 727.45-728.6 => 1.173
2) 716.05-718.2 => 1.186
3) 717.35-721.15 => 1.132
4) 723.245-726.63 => 1.21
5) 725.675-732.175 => 1.221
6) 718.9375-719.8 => 1.103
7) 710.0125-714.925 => 1.157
